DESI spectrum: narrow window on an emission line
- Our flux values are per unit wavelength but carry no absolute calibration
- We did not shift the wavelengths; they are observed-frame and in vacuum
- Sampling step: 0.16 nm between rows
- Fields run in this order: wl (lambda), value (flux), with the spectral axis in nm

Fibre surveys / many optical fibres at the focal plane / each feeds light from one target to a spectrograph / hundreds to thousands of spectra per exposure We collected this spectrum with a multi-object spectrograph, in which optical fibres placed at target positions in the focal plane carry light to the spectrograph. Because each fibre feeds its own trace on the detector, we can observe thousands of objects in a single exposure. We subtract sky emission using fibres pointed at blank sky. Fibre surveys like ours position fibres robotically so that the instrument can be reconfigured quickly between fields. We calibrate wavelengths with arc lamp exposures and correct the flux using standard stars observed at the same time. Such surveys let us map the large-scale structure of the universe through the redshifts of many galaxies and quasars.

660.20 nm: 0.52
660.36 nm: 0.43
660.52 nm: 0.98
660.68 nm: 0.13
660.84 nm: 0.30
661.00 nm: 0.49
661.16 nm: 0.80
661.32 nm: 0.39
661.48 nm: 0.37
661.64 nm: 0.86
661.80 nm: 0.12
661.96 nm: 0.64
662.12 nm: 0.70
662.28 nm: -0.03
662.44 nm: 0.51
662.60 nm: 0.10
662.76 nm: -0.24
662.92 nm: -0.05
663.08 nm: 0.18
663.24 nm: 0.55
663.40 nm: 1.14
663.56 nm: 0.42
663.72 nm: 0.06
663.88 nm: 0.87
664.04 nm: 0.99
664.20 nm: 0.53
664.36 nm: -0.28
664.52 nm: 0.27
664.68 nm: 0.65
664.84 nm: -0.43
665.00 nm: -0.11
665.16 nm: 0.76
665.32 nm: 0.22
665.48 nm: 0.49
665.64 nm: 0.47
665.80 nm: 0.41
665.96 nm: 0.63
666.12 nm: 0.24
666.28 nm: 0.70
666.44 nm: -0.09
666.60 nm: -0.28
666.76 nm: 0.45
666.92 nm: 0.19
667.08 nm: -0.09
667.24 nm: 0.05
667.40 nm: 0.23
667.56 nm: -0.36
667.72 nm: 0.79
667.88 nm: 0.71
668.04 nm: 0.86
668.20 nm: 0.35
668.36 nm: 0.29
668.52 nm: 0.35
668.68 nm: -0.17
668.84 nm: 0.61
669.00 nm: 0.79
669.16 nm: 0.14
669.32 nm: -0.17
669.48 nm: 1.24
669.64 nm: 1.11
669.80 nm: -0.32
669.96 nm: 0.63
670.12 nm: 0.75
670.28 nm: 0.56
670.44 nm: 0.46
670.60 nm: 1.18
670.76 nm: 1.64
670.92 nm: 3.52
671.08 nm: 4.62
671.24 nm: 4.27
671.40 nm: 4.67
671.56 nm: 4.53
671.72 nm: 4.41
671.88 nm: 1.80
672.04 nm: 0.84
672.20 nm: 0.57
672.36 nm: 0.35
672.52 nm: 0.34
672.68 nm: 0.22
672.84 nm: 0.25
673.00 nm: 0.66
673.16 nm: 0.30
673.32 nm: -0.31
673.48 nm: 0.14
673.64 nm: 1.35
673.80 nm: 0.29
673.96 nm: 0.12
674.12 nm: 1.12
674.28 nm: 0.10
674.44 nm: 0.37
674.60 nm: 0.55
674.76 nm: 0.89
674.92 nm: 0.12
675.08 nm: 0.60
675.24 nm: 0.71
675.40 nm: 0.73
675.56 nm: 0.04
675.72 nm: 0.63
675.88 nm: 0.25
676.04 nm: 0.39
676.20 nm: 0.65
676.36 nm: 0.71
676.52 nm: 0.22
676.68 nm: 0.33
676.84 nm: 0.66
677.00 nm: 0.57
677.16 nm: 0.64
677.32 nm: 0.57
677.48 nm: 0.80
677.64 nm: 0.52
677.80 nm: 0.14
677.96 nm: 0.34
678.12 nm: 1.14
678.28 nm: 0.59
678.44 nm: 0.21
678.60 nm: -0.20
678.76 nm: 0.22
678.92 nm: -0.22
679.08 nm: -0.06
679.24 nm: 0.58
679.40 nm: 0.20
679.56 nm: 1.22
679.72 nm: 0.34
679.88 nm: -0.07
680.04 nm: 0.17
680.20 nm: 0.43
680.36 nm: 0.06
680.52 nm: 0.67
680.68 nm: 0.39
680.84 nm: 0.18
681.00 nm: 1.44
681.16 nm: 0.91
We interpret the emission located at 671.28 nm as [O II] 3727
